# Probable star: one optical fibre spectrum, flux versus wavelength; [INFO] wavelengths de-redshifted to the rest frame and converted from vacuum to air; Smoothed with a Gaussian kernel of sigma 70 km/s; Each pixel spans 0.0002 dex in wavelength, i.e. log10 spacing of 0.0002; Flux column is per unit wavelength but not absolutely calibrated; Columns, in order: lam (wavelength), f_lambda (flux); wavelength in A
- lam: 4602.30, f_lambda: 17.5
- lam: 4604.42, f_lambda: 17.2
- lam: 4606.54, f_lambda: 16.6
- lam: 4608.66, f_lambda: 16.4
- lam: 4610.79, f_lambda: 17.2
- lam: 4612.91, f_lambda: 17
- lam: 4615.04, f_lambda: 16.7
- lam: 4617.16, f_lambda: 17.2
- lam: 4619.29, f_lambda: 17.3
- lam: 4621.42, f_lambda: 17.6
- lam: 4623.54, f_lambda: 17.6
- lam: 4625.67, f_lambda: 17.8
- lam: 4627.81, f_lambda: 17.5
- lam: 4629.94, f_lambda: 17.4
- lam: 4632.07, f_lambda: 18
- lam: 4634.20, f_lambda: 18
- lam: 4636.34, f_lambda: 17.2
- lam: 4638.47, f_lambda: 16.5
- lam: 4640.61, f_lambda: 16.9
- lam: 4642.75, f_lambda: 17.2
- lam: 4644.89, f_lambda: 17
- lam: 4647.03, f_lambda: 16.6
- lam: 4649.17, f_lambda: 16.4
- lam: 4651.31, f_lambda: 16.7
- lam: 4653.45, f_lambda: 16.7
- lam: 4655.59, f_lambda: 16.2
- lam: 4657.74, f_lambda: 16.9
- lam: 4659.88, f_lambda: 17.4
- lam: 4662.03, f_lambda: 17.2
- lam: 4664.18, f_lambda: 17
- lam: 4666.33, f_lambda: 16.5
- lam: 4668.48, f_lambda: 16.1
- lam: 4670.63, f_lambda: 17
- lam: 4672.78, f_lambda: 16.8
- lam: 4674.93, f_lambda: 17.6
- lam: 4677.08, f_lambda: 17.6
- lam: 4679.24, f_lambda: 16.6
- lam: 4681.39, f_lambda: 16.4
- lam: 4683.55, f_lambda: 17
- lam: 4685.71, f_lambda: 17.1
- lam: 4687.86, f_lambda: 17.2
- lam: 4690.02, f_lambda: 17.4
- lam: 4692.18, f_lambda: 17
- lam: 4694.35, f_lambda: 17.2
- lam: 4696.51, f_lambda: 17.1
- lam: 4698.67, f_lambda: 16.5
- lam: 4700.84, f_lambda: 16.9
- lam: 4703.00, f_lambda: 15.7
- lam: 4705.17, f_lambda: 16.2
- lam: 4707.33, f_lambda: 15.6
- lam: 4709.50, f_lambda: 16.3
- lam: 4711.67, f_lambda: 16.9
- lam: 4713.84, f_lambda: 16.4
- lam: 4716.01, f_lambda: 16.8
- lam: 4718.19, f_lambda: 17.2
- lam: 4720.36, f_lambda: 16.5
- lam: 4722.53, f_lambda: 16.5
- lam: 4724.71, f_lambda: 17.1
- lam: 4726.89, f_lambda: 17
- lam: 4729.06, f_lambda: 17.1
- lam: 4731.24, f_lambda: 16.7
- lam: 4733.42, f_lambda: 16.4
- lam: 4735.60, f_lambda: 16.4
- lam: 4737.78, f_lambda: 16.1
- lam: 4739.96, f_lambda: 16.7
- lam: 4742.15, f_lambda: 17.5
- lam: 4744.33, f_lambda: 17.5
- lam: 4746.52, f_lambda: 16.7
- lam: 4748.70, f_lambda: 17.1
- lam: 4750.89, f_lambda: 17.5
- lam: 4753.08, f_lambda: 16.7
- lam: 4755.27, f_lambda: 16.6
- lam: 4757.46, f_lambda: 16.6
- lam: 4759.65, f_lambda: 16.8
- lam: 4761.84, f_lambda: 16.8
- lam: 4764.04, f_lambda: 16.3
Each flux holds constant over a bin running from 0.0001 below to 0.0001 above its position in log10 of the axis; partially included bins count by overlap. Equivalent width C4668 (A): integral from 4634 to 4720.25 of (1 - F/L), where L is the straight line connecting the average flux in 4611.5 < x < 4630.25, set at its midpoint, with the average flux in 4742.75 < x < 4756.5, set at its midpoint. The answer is 2.0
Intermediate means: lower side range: 17.3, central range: 16.8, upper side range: 17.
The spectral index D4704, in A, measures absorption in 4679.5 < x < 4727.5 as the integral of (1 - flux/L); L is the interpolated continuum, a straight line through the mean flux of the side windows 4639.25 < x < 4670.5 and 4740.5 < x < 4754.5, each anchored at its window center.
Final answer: 0.7 A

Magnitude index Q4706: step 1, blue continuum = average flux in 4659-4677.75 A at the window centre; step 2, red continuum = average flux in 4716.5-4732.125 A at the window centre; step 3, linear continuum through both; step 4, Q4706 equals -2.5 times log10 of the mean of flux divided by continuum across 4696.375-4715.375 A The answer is 0.03 mag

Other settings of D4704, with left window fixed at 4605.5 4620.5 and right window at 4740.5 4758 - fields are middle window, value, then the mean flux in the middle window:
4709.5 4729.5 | 0.2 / 16.8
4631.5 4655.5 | 0.0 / 17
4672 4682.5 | 0.0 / 17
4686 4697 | -0.1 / 17.2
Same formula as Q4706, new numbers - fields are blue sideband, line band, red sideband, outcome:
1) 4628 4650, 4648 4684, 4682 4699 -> 0.02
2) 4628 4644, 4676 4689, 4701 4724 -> -0.01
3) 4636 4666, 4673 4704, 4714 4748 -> -0.01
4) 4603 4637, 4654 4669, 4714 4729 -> 0.02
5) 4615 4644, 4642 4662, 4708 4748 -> 0.03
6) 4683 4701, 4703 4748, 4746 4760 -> 0.02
